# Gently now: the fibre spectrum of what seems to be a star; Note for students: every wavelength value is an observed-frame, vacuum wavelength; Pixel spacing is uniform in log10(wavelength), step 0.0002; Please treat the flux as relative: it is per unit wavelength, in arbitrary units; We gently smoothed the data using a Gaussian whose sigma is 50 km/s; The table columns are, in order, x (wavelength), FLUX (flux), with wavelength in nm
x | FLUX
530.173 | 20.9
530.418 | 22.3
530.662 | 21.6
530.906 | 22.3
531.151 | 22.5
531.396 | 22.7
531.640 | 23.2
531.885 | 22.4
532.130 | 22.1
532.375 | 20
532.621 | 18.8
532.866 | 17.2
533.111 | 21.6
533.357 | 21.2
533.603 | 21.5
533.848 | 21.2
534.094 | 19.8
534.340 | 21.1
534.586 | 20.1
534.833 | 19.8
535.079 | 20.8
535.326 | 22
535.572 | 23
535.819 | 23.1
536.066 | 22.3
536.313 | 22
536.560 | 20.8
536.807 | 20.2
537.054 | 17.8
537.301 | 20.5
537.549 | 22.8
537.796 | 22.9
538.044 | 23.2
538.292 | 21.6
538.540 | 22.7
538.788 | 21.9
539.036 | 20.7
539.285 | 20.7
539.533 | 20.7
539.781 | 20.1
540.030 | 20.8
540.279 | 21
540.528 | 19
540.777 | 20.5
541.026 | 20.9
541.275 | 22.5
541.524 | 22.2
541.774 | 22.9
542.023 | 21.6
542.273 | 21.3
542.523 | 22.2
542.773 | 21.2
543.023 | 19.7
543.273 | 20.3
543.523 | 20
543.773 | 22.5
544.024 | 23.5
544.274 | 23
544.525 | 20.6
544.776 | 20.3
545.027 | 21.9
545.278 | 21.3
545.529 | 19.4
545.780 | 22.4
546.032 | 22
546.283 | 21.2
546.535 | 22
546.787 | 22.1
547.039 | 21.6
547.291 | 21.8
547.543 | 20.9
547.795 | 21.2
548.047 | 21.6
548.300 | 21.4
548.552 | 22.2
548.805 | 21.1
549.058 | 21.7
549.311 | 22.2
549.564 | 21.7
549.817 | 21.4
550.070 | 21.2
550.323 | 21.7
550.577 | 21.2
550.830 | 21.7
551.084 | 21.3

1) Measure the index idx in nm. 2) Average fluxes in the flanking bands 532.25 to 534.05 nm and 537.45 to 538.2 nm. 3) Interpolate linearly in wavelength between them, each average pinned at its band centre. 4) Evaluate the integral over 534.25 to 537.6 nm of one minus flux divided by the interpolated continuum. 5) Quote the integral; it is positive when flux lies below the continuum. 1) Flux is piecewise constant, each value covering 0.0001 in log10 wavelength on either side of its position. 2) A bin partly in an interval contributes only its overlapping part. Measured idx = 0.10 nm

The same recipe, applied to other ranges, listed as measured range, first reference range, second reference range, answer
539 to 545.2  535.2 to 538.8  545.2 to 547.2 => 0.12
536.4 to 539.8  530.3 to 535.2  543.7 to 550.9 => 0.01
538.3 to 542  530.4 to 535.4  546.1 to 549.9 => 0.03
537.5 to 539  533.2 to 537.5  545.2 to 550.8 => -0.09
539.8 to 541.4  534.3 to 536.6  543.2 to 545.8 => 0.05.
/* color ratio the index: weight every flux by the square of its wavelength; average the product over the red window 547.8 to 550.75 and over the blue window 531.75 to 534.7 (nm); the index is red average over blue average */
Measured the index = 1.1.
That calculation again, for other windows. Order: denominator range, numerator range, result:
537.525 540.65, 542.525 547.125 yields 1.02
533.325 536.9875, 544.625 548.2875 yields 1.05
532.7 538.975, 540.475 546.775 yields 1.04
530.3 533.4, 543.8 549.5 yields 1.07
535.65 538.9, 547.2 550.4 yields 1.04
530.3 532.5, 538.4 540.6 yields 0.97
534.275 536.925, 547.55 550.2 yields 1.06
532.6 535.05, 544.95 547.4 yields 1.11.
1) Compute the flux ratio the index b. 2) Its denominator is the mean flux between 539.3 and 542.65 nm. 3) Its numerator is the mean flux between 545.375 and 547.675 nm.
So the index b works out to 1.0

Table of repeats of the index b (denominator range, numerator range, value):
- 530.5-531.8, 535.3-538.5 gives 0.97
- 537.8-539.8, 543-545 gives 0.99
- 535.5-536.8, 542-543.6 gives 0.95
